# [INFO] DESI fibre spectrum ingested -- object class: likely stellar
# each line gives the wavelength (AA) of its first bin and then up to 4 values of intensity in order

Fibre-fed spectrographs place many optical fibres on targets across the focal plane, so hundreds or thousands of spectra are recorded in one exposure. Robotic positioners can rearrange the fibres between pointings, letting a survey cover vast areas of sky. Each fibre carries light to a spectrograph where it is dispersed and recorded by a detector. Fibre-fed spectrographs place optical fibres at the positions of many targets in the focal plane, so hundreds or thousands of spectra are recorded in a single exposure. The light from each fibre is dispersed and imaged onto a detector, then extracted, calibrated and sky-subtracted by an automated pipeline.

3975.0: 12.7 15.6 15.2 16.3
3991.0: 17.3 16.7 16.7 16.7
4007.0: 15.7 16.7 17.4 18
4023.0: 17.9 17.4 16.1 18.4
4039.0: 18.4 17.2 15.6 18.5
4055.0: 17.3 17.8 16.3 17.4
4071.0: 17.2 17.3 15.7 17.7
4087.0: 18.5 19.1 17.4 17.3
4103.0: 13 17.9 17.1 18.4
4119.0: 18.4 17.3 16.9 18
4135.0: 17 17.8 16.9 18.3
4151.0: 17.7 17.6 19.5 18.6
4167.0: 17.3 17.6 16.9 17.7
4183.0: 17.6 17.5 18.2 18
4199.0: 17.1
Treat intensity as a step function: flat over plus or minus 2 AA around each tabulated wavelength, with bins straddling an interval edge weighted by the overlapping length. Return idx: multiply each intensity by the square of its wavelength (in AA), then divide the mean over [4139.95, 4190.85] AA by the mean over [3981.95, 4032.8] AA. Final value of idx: 1.14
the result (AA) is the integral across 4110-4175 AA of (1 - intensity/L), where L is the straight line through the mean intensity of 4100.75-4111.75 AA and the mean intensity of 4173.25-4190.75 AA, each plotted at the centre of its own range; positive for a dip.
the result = -4.3 AA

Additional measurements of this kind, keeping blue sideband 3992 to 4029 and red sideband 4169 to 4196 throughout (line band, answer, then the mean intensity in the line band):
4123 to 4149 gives 0.0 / 17.5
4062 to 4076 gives 0.1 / 17.1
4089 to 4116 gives 0.3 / 17.1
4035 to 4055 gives -0.4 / 17.5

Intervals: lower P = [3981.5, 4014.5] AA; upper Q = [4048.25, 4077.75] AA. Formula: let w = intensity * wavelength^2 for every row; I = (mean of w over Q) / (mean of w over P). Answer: 1.1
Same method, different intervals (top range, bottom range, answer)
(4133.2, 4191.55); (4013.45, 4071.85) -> 1.08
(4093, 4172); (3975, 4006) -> 1.17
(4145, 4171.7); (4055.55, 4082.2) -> 1.11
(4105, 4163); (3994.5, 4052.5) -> 1.09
